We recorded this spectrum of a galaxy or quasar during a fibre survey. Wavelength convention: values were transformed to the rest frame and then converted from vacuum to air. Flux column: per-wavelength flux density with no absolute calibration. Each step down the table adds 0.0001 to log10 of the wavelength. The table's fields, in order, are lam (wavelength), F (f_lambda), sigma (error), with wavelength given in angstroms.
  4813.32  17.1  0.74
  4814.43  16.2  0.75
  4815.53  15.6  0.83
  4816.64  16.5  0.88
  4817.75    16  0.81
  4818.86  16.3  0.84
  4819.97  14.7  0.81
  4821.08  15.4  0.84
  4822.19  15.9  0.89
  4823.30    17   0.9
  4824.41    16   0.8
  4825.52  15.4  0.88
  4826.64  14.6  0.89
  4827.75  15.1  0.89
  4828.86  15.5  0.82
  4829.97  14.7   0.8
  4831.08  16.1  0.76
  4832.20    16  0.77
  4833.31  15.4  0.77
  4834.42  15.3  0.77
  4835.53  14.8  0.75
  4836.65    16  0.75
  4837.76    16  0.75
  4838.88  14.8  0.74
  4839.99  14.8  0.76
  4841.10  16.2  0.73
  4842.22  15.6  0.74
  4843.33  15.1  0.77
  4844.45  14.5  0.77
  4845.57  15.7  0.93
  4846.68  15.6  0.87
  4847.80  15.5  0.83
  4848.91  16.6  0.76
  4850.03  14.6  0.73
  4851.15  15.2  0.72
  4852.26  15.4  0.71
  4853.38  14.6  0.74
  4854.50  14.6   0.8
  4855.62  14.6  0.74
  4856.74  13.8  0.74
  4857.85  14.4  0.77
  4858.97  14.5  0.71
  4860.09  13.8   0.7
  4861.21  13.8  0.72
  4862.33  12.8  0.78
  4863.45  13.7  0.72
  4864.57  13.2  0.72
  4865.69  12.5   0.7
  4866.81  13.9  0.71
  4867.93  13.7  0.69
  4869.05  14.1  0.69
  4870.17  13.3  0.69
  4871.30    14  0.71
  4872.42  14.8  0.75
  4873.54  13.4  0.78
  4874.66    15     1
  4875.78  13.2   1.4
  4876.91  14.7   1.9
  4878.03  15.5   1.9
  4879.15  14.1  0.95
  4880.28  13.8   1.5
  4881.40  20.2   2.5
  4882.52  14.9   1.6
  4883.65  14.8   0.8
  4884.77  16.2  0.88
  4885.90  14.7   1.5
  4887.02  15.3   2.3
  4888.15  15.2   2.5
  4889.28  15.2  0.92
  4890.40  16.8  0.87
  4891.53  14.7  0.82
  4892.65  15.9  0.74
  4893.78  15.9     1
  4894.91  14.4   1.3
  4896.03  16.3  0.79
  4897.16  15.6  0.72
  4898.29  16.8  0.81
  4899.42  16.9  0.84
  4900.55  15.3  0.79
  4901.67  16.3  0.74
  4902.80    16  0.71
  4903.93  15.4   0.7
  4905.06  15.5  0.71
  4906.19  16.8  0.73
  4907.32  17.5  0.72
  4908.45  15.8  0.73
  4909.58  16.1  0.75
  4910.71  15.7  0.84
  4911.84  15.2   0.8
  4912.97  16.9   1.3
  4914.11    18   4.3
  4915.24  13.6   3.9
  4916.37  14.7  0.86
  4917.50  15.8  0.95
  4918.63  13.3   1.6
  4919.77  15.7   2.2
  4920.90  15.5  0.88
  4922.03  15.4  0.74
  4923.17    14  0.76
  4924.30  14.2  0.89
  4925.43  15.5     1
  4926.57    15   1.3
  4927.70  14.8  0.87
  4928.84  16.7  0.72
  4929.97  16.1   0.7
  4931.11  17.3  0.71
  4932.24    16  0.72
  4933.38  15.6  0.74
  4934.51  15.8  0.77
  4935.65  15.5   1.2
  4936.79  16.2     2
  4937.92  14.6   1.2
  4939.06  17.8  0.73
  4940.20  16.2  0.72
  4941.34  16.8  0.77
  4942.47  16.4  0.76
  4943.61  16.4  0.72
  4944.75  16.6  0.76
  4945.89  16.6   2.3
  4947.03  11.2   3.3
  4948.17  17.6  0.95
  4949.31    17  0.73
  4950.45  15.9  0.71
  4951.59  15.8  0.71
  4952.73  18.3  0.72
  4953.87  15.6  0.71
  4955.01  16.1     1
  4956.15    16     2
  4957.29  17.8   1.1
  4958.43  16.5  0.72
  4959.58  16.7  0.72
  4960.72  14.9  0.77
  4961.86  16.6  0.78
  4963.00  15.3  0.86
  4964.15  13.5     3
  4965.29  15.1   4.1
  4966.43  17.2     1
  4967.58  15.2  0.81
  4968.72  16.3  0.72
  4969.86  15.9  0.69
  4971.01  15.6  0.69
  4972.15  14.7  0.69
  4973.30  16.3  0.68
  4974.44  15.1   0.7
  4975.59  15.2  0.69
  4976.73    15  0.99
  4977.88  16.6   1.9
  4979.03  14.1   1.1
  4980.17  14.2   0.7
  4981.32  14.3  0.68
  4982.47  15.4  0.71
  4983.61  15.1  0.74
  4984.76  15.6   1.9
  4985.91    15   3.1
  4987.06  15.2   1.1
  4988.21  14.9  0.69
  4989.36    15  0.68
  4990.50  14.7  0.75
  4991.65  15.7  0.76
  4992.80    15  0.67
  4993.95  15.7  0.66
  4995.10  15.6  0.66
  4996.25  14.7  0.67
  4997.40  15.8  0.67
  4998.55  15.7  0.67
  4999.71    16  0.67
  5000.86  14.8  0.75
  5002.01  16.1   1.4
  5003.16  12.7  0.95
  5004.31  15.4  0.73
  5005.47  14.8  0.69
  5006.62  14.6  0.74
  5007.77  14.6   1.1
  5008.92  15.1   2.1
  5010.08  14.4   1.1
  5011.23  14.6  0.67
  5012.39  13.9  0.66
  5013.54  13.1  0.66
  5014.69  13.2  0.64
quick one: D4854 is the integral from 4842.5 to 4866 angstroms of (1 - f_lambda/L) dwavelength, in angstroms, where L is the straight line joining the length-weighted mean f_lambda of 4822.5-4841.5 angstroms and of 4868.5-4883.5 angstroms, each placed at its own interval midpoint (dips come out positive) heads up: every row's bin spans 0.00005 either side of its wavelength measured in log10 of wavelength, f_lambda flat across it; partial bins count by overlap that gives 0.9 angstroms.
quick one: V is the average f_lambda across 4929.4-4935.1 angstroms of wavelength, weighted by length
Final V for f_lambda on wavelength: 16.2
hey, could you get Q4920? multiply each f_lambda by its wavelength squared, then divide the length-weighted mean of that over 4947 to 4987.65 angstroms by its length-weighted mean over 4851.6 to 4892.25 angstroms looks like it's 1.12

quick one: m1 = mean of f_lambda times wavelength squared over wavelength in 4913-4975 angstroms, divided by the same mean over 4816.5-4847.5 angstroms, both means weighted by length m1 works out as 1.07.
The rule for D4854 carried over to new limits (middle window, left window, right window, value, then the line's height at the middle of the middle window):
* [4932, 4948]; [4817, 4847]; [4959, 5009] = -0.6 angstroms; 15.3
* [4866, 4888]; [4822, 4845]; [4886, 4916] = 1.4 angstroms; 15.7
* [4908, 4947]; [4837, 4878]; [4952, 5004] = -1.6 angstroms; 15.1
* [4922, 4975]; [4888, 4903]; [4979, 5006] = -1.6 angstroms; 15.4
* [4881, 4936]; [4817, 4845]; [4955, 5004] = -1.0 angstroms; 15.4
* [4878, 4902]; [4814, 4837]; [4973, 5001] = -0.3 angstroms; 15.5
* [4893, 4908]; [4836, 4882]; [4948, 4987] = -1.0 angstroms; 15.1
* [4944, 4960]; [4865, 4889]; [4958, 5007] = -1.2 angstroms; 15.1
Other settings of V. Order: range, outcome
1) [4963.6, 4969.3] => 15.5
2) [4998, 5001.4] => 15.5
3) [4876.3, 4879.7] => 14.7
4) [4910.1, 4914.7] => 16.4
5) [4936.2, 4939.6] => 16.2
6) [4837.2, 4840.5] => 15.2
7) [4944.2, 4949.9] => 15.8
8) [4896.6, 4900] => 16.4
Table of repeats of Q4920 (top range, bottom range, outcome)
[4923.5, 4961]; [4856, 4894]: 1.13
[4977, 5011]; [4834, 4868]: 1.09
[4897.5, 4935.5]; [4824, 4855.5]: 1.06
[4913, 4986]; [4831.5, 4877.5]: 1.11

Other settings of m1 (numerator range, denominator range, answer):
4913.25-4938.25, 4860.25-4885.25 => 1.10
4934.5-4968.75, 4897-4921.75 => 1.03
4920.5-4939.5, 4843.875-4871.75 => 1.12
